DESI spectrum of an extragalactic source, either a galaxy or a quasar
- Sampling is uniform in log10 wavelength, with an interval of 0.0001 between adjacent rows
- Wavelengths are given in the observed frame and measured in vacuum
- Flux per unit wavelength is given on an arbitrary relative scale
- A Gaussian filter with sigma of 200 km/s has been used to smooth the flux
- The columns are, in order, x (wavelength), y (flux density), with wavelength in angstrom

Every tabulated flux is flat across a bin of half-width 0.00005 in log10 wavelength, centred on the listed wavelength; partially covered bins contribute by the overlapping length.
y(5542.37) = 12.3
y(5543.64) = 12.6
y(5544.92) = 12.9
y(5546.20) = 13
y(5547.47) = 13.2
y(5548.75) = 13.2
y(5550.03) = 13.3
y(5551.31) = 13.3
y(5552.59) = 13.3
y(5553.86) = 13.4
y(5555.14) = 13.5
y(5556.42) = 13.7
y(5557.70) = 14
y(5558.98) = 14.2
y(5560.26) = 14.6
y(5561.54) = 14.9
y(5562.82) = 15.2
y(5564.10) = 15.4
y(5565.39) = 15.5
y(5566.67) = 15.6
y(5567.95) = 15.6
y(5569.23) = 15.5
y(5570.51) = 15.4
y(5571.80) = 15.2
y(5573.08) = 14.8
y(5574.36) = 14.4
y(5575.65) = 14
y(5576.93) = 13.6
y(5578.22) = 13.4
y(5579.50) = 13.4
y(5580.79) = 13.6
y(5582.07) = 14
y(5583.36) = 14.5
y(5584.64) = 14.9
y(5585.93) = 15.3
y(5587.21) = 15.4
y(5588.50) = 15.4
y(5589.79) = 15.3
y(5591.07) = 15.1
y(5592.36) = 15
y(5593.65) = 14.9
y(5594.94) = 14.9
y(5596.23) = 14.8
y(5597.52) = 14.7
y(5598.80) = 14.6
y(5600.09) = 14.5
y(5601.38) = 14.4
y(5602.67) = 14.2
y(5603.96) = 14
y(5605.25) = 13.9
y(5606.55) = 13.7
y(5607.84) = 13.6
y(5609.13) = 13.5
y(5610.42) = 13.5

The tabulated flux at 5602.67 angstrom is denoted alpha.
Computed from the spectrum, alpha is 14.2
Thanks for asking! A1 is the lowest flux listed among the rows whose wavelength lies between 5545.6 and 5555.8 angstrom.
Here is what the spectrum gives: 13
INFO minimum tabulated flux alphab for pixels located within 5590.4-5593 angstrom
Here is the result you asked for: 15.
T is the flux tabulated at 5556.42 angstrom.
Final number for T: 13.7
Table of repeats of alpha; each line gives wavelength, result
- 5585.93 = 15.3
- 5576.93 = 13.6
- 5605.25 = 13.9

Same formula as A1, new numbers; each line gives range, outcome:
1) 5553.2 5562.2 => 13.4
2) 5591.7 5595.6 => 14.9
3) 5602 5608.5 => 13.6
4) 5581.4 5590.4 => 14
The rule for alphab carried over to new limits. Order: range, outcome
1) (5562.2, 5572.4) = 15.2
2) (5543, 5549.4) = 12.6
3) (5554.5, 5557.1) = 13.5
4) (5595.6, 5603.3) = 14.2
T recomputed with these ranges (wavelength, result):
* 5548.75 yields 13.2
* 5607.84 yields 13.6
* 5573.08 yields 14.8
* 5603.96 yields 14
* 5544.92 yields 12.9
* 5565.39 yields 15.5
